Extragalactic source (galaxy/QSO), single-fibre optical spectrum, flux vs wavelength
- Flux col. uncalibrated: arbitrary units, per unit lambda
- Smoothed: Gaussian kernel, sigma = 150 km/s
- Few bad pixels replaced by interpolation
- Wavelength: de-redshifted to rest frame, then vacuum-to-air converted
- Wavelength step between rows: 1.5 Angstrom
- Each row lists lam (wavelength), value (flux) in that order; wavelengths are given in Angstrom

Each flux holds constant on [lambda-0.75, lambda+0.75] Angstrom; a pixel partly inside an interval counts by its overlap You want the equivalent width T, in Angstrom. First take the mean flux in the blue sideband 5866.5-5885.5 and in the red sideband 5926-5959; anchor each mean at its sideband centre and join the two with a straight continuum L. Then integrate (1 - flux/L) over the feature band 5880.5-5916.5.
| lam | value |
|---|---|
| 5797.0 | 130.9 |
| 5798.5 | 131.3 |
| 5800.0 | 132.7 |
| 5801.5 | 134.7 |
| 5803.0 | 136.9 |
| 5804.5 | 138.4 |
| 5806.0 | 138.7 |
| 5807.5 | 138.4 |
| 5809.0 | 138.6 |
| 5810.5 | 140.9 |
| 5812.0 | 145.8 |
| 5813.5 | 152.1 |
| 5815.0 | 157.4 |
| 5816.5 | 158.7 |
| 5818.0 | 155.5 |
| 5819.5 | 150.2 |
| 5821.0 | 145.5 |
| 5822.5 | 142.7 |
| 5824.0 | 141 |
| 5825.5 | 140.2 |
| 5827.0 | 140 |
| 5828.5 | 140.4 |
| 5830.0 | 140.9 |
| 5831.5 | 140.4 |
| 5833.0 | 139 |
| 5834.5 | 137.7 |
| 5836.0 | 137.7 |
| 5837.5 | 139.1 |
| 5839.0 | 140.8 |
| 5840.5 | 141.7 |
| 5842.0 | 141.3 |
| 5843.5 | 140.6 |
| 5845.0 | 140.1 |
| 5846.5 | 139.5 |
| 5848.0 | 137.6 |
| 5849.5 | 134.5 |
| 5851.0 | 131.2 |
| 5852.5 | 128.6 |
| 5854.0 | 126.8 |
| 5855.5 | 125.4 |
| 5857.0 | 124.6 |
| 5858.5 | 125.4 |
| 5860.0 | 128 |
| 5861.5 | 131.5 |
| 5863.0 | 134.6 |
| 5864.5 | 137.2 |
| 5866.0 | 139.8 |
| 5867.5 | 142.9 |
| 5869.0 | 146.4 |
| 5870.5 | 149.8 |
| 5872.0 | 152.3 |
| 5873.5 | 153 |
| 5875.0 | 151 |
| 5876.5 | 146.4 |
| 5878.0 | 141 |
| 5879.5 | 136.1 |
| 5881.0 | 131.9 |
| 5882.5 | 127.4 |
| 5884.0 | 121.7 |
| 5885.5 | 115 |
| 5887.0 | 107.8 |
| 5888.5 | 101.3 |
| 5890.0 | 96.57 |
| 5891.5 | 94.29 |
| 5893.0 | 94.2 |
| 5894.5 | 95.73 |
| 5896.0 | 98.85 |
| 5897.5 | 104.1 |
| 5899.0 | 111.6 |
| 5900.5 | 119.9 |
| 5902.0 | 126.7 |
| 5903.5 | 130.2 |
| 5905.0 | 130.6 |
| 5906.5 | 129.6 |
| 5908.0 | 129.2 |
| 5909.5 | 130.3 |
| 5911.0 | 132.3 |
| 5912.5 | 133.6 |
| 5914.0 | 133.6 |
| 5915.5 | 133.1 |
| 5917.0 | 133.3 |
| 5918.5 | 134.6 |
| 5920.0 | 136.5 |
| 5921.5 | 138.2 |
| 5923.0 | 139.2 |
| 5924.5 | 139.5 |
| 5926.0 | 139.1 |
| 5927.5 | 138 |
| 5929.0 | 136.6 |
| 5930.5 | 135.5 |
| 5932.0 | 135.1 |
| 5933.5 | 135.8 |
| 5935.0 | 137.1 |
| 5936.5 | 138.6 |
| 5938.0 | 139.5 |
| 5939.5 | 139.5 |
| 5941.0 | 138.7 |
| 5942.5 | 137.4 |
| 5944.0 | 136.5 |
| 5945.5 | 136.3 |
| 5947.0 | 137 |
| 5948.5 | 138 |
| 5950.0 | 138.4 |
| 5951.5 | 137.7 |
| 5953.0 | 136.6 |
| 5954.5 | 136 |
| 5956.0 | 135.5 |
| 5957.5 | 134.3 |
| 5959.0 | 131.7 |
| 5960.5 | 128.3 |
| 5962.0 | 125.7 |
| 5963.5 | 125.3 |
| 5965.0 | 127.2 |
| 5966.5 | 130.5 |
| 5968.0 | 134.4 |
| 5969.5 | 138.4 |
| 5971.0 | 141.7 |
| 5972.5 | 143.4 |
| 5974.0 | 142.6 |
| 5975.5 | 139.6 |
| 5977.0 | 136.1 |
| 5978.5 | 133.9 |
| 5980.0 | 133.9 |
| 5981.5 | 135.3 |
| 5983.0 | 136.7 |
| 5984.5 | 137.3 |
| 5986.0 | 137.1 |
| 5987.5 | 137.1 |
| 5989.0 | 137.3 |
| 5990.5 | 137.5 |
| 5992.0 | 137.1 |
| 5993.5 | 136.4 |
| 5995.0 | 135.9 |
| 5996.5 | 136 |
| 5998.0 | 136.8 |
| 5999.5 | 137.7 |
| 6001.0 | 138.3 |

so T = 5.5 Angstrom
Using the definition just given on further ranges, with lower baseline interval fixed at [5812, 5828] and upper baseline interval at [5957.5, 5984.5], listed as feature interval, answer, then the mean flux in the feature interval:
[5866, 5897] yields 3.8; 125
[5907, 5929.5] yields 0.7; 135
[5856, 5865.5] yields 0.9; 130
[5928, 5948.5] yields 0.0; 137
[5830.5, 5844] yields 0.6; 140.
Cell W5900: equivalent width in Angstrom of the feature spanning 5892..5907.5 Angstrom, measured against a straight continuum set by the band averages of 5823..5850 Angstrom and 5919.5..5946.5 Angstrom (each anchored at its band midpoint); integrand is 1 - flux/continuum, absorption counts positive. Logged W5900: 2.72 Angstrom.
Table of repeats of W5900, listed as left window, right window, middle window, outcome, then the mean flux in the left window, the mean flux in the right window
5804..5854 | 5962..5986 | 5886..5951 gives 4.7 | 141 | 135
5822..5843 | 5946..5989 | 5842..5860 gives 0.9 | 140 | 135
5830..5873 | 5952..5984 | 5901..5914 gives 0.5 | 137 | 135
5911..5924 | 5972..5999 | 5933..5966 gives 0.3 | 135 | 137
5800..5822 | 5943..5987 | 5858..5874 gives 0.1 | 145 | 135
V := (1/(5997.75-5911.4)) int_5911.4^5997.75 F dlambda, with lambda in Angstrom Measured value 136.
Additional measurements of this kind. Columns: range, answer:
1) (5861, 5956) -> 131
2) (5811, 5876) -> 141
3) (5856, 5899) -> 126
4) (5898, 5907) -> 124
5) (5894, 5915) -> 122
